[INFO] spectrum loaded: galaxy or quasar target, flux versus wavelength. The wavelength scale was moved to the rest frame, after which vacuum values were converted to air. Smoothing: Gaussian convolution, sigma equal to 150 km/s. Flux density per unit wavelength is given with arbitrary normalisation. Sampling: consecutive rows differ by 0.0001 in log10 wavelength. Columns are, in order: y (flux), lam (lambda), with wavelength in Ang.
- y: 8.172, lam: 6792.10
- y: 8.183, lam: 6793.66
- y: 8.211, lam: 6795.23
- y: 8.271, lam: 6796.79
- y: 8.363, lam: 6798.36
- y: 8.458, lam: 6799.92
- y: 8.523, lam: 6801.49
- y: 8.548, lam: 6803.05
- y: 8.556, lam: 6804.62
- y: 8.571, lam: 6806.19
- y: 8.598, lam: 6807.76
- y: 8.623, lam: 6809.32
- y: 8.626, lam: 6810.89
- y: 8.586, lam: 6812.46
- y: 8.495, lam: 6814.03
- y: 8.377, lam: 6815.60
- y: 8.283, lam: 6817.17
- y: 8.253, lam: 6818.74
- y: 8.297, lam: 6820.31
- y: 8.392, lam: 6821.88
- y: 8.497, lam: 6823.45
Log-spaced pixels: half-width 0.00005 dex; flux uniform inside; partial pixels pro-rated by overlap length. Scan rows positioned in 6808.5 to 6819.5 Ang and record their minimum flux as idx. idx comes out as 8.253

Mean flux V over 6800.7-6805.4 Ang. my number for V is 8.54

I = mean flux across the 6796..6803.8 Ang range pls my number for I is 8.44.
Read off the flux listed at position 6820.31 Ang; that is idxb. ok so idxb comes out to 8.297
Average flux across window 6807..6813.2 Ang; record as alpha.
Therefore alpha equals 8.61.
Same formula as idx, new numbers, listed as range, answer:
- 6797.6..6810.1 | 8.363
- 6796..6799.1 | 8.271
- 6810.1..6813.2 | 8.586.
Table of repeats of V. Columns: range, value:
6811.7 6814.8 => 8.54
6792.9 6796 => 8.18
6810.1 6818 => 8.47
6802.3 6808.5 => 8.56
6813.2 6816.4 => 8.43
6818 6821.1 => 8.28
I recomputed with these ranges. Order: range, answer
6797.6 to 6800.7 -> 8.43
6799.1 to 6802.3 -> 8.51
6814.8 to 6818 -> 8.33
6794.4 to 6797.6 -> 8.23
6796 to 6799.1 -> 8.32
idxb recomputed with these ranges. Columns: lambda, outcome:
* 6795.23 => 8.211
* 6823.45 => 8.497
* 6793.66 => 8.183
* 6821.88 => 8.392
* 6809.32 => 8.623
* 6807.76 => 8.598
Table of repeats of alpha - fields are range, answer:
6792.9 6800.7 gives 8.3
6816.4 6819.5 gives 8.27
